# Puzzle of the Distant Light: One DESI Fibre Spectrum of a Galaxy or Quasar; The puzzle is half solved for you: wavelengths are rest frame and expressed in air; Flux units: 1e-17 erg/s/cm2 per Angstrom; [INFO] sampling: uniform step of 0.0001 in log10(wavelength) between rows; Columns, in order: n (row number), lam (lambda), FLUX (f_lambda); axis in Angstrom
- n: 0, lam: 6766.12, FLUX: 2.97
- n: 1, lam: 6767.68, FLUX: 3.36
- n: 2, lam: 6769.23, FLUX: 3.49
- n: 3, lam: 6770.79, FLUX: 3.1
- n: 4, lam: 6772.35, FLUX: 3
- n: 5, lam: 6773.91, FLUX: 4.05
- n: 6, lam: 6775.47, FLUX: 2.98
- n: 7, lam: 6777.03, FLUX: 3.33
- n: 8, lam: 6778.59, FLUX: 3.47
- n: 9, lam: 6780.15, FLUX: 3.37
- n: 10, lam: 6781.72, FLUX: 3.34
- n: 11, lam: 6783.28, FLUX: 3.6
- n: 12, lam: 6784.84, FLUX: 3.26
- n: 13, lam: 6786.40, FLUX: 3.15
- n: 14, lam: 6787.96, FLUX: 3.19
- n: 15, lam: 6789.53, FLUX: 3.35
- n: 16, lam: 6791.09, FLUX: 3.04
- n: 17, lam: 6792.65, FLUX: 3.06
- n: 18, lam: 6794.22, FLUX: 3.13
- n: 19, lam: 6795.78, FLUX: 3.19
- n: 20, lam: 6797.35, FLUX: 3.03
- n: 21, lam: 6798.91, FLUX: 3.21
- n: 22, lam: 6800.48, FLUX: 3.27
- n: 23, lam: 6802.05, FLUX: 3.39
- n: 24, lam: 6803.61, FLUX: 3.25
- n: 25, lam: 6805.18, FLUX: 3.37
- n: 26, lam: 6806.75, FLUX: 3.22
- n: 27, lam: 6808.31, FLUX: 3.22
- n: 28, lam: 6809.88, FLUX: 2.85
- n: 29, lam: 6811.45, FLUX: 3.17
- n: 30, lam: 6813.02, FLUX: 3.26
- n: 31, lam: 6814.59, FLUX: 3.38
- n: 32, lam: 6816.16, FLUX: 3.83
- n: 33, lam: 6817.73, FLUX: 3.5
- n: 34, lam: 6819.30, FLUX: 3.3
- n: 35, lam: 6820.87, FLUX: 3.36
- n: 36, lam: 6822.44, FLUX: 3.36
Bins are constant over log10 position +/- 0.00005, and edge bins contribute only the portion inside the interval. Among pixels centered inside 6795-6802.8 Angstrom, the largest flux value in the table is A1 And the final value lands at 3.39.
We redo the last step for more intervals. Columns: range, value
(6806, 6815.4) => 3.38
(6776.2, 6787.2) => 3.6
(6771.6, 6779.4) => 4.05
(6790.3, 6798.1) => 3.19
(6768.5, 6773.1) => 3.49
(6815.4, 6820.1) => 3.83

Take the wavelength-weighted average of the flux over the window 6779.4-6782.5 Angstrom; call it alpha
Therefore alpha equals 3.35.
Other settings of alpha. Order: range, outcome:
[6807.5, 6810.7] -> 3.04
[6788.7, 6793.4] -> 3.15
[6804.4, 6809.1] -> 3.27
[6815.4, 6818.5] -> 3.66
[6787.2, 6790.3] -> 3.26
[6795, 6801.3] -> 3.17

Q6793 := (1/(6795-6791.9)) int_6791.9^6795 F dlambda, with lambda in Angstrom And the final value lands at 3.09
